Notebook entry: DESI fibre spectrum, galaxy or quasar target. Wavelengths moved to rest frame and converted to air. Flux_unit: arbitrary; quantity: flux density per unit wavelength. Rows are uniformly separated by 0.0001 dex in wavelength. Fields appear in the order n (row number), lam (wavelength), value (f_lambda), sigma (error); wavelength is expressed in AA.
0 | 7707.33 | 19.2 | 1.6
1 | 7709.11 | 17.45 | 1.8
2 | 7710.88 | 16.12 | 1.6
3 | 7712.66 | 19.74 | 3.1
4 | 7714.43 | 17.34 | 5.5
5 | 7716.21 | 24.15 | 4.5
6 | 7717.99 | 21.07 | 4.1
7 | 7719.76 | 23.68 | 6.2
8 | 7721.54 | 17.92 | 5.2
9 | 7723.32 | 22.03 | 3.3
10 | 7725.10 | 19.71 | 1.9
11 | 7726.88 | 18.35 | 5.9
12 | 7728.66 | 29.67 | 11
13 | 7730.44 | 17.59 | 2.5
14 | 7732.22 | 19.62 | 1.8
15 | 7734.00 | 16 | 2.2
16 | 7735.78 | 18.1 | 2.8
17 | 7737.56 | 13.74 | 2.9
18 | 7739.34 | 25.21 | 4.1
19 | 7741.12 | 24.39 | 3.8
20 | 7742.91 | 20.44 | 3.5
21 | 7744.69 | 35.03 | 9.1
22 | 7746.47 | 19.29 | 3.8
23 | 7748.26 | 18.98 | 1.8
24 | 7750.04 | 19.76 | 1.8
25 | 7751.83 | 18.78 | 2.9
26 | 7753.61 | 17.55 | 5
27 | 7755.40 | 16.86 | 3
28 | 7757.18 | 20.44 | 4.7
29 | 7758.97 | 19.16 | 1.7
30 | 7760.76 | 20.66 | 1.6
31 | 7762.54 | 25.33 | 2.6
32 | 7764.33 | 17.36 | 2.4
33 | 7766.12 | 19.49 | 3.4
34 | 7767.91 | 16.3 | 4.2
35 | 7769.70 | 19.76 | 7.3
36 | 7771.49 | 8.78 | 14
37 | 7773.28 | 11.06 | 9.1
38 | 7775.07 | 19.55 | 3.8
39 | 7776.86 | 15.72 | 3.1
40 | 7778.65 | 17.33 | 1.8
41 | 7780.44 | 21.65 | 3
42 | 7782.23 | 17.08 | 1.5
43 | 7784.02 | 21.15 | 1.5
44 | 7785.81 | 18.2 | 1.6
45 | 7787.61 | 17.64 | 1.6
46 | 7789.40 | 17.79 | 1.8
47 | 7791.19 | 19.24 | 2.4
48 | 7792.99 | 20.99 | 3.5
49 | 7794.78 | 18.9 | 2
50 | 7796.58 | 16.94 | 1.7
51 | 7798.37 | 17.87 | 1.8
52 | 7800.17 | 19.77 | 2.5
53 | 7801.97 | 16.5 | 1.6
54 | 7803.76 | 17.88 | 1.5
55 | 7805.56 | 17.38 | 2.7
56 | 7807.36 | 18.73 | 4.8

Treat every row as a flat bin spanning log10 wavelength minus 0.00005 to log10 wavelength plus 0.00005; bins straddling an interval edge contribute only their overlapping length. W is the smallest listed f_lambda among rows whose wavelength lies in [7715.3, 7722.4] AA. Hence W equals 17.92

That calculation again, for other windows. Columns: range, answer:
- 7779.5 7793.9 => 17.08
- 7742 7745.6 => 20.44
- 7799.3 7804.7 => 16.5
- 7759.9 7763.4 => 20.66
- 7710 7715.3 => 16.12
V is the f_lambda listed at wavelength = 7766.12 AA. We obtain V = 19.49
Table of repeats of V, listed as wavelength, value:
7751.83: 18.78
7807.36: 18.73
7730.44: 17.59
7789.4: 17.79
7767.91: 16.3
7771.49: 8.78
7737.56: 13.74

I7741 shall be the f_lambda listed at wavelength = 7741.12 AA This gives 24.39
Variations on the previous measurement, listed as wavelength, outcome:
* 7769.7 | 19.76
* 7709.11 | 17.45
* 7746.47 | 19.29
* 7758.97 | 19.16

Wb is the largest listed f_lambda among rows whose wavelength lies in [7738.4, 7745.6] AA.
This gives 35.03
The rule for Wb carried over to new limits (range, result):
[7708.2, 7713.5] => 19.74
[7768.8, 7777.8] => 19.76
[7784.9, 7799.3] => 20.99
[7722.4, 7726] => 22.03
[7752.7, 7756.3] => 17.55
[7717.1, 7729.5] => 29.67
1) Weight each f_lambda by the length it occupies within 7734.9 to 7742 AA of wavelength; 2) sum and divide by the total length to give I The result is 20.4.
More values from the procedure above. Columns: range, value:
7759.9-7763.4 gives 23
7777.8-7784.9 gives 19.3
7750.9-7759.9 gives 18.6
